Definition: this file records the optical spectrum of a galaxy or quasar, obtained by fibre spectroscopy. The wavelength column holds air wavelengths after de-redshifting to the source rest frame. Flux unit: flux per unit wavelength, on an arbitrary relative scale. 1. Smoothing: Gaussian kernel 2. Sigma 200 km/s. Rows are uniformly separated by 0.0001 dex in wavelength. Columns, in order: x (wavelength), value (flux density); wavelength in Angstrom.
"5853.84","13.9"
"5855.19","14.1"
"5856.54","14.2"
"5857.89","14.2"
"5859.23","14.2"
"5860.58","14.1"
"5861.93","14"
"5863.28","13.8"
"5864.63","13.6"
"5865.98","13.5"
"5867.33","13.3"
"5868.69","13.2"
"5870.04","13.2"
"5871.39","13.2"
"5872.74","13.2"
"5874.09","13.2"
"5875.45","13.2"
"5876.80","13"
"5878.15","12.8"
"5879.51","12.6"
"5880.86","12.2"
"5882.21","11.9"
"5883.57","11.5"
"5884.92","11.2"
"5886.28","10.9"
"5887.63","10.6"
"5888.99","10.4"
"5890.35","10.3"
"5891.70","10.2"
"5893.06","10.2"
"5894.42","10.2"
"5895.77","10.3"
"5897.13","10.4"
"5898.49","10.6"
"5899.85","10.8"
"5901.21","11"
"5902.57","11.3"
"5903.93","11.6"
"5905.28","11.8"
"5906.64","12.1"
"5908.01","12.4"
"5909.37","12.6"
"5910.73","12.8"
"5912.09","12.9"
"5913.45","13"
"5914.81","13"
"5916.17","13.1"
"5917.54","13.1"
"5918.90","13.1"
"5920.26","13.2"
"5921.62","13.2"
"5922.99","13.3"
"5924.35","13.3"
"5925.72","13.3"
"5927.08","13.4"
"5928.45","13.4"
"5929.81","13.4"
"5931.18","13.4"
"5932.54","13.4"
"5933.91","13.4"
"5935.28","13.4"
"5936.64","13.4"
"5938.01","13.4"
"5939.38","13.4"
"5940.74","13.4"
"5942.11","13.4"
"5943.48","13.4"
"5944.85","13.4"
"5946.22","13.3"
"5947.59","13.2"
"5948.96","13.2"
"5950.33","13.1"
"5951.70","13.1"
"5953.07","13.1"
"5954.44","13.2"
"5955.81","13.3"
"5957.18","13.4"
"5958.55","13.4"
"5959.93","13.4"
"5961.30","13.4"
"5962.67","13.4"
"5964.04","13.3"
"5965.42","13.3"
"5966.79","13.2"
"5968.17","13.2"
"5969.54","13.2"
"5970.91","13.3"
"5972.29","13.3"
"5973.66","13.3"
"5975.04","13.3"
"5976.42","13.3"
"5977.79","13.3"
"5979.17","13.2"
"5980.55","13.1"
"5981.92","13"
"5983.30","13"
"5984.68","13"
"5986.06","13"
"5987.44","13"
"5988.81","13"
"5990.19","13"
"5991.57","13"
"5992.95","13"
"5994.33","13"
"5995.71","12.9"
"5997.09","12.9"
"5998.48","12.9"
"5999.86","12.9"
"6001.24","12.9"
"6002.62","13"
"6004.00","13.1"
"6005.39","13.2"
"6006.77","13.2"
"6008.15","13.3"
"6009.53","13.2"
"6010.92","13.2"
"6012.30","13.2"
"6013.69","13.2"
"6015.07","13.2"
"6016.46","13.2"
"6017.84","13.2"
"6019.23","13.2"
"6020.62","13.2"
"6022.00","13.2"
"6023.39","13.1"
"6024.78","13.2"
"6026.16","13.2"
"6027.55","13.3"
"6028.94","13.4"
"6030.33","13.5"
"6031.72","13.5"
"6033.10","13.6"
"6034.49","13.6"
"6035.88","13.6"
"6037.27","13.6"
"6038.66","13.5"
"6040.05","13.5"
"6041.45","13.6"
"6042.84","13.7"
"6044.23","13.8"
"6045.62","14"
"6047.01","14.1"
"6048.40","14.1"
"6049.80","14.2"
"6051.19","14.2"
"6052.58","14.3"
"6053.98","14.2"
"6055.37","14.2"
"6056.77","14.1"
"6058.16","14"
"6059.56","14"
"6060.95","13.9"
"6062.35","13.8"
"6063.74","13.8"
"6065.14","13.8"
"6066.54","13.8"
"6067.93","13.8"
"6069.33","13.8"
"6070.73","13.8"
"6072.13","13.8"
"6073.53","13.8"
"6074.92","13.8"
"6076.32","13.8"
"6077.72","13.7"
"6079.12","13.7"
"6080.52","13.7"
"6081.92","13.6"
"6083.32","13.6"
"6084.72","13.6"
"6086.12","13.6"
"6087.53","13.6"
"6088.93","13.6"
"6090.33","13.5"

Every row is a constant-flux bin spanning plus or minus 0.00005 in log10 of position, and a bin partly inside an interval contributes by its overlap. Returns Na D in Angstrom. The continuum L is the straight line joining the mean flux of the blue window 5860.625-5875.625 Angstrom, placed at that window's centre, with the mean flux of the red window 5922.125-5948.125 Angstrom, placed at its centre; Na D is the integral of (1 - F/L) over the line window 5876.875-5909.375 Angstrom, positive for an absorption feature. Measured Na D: 5.22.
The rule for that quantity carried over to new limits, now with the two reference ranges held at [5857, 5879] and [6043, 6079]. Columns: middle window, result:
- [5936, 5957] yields 0.6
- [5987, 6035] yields 2.3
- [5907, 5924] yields 0.8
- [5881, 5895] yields 2.8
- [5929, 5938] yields 0.2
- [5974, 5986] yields 0.5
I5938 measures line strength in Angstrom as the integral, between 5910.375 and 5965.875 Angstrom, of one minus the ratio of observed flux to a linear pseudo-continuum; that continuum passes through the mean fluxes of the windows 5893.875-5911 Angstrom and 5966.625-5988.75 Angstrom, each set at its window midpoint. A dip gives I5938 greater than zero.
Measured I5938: -4.9 Angstrom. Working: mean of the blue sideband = 11.4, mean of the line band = 13.3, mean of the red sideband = 13.2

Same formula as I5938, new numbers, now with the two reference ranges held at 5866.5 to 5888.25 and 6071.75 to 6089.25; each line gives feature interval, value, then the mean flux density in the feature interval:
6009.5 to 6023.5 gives 0.11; 13.2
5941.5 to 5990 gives -0.87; 13.2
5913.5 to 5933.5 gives -0.80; 13.3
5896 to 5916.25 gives 1.20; 11.9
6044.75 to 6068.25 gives -0.83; 14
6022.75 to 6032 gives 0.04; 13.3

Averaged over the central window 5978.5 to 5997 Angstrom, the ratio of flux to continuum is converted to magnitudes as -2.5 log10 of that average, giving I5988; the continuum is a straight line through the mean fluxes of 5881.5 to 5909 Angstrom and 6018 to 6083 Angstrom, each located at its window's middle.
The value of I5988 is -0.03 mag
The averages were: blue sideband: 11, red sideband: 13.7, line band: 13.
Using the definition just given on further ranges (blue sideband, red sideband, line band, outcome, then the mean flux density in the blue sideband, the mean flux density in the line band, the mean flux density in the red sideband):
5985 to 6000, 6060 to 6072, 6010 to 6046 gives 0.00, 13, 13.4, 13.8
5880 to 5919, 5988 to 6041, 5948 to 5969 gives -0.07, 11.6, 13.3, 13.2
